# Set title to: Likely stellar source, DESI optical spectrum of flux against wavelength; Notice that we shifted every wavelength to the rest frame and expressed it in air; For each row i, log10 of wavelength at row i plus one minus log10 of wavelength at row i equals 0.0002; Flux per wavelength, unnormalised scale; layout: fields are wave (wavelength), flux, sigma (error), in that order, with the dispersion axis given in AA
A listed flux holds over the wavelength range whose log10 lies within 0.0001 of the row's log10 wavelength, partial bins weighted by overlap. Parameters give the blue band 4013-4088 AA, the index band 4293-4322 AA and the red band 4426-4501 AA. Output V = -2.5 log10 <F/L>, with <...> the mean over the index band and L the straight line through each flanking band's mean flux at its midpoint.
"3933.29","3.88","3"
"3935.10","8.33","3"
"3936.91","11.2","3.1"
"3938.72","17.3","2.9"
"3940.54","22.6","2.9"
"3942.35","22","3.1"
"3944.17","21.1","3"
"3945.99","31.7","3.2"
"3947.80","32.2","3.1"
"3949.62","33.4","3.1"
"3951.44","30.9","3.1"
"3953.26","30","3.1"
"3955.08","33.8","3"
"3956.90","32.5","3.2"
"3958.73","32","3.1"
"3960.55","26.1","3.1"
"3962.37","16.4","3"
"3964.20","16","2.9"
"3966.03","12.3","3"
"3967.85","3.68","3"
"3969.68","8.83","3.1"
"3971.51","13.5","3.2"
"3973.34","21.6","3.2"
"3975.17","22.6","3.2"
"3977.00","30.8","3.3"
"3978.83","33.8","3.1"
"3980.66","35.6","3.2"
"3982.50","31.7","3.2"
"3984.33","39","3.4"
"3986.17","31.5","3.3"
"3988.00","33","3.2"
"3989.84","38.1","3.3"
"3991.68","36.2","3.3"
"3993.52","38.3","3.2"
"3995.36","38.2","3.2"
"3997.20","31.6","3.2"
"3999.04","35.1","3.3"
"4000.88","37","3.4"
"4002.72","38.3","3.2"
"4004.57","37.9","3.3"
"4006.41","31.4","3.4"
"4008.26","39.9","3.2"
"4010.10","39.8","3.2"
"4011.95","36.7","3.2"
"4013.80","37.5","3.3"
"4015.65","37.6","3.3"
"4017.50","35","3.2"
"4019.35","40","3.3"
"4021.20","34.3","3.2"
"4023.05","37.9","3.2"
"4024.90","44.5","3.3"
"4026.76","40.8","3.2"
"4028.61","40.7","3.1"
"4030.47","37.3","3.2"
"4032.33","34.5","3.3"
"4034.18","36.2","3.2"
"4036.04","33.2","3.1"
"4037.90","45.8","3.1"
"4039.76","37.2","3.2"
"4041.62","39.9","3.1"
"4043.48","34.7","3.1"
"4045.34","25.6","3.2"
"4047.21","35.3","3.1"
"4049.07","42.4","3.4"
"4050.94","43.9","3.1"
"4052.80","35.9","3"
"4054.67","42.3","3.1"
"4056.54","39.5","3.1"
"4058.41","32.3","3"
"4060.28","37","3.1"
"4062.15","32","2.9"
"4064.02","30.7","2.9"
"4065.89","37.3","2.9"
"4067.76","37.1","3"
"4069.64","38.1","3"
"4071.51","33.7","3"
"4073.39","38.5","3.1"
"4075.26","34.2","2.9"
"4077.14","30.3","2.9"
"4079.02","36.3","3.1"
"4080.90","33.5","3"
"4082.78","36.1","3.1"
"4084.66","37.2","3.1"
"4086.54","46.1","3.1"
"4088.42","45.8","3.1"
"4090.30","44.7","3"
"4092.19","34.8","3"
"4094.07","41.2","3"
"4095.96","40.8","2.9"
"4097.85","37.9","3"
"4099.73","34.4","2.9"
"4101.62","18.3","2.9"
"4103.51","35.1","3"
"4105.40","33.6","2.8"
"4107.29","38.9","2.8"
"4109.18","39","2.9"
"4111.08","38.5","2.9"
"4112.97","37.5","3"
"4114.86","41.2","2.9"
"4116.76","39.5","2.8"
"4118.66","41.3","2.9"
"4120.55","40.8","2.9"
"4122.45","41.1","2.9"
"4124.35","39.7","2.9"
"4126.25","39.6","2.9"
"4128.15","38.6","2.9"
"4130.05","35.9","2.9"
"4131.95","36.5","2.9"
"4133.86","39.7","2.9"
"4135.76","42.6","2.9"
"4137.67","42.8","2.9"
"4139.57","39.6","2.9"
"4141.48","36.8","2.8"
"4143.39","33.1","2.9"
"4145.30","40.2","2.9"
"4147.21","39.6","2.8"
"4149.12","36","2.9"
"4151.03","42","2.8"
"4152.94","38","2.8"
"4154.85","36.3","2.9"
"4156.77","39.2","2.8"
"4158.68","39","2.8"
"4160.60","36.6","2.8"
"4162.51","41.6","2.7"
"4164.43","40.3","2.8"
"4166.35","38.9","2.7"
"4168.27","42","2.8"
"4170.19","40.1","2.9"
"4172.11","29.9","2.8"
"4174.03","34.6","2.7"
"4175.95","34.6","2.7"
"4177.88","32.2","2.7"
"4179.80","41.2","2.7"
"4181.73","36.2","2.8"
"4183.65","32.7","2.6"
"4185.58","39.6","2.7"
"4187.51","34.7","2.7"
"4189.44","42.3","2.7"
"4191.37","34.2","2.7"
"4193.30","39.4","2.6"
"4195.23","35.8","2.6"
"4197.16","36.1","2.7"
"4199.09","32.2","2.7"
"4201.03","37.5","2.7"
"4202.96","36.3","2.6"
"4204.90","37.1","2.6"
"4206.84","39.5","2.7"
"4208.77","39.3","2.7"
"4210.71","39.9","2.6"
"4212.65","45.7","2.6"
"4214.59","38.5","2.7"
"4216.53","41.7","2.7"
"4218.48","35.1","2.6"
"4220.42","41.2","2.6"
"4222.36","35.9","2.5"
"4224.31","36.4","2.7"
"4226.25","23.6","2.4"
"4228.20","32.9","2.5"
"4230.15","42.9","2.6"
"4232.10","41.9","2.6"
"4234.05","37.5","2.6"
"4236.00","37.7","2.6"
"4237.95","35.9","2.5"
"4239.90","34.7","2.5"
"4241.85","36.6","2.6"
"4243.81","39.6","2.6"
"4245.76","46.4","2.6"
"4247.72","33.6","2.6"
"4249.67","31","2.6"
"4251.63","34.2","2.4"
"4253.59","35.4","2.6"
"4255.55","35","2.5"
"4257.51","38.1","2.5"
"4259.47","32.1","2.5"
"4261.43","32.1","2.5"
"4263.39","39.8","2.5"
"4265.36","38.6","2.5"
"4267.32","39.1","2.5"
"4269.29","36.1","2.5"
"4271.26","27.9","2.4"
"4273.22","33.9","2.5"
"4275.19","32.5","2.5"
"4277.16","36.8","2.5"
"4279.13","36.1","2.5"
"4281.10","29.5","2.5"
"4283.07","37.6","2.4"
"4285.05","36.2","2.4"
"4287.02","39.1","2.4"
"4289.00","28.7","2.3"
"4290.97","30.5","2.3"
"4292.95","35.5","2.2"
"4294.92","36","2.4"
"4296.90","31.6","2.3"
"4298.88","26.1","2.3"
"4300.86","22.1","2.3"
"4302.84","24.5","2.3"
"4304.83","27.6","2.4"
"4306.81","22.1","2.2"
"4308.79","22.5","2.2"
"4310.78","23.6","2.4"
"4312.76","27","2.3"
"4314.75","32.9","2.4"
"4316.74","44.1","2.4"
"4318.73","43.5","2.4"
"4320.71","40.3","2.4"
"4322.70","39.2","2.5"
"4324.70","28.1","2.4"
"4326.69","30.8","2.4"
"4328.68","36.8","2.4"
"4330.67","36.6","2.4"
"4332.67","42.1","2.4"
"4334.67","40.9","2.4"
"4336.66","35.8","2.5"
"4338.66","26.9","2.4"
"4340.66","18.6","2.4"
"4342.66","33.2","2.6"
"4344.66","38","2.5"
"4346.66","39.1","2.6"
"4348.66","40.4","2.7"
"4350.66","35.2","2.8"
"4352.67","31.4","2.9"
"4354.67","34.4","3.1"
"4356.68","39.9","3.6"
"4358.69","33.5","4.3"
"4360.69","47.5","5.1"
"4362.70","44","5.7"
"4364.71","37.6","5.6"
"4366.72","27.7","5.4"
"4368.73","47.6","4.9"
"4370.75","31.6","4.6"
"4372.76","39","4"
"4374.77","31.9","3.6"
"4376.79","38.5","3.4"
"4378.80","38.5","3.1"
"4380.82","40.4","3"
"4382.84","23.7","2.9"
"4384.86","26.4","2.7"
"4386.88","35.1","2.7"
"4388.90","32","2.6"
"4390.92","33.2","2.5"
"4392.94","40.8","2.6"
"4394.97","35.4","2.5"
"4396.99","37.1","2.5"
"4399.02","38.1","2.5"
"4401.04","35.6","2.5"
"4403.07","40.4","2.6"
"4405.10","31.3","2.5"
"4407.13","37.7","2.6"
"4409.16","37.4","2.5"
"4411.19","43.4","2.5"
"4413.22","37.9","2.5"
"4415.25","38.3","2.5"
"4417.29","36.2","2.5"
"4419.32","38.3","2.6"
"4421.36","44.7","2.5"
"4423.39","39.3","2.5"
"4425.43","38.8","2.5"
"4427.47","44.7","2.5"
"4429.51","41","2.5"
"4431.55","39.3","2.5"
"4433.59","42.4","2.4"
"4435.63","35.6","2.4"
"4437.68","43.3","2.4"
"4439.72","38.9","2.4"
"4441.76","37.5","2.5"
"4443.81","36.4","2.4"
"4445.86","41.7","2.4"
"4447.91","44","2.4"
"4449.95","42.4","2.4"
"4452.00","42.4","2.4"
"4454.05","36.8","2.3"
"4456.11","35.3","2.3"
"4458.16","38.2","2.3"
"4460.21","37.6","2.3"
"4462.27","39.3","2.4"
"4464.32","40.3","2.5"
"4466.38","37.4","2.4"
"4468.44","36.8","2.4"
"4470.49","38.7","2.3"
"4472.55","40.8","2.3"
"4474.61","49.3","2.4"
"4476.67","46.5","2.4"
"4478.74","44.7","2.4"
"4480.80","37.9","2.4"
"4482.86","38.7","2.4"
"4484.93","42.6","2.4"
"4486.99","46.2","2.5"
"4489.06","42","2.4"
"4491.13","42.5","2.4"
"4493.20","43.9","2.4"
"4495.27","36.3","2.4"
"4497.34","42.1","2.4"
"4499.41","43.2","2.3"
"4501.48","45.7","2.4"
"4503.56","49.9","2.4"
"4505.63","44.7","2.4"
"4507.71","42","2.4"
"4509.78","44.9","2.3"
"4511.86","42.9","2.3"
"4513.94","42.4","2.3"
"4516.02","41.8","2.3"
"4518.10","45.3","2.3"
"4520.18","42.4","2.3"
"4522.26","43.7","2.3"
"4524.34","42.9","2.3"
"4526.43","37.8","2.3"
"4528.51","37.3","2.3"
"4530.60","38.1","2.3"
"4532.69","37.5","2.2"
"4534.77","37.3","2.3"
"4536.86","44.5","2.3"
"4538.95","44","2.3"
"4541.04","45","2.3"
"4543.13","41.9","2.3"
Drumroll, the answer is 0.276 mag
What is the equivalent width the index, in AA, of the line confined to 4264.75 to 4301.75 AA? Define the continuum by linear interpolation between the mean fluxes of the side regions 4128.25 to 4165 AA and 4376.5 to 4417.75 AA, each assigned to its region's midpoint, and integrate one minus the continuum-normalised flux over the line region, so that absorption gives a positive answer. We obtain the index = 3.9 AA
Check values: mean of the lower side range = 38.7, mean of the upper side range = 36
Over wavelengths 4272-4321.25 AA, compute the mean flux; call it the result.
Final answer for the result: 31.9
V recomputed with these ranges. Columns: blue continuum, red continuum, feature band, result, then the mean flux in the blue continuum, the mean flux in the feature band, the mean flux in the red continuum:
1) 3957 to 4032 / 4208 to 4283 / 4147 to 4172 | -0.12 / 31.9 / 38.9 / 36.5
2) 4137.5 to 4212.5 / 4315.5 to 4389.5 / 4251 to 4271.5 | 0.04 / 37.7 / 35.6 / 36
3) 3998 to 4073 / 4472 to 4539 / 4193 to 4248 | 0.05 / 37.2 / 37.6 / 42.5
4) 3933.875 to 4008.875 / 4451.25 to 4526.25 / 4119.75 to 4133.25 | -0.22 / 27.6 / 38.9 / 41.8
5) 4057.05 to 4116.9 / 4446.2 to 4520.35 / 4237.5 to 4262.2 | 0.09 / 36.6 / 35.8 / 41.9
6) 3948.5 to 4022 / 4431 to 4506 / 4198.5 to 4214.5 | -0.09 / 30.8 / 38.6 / 41.1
